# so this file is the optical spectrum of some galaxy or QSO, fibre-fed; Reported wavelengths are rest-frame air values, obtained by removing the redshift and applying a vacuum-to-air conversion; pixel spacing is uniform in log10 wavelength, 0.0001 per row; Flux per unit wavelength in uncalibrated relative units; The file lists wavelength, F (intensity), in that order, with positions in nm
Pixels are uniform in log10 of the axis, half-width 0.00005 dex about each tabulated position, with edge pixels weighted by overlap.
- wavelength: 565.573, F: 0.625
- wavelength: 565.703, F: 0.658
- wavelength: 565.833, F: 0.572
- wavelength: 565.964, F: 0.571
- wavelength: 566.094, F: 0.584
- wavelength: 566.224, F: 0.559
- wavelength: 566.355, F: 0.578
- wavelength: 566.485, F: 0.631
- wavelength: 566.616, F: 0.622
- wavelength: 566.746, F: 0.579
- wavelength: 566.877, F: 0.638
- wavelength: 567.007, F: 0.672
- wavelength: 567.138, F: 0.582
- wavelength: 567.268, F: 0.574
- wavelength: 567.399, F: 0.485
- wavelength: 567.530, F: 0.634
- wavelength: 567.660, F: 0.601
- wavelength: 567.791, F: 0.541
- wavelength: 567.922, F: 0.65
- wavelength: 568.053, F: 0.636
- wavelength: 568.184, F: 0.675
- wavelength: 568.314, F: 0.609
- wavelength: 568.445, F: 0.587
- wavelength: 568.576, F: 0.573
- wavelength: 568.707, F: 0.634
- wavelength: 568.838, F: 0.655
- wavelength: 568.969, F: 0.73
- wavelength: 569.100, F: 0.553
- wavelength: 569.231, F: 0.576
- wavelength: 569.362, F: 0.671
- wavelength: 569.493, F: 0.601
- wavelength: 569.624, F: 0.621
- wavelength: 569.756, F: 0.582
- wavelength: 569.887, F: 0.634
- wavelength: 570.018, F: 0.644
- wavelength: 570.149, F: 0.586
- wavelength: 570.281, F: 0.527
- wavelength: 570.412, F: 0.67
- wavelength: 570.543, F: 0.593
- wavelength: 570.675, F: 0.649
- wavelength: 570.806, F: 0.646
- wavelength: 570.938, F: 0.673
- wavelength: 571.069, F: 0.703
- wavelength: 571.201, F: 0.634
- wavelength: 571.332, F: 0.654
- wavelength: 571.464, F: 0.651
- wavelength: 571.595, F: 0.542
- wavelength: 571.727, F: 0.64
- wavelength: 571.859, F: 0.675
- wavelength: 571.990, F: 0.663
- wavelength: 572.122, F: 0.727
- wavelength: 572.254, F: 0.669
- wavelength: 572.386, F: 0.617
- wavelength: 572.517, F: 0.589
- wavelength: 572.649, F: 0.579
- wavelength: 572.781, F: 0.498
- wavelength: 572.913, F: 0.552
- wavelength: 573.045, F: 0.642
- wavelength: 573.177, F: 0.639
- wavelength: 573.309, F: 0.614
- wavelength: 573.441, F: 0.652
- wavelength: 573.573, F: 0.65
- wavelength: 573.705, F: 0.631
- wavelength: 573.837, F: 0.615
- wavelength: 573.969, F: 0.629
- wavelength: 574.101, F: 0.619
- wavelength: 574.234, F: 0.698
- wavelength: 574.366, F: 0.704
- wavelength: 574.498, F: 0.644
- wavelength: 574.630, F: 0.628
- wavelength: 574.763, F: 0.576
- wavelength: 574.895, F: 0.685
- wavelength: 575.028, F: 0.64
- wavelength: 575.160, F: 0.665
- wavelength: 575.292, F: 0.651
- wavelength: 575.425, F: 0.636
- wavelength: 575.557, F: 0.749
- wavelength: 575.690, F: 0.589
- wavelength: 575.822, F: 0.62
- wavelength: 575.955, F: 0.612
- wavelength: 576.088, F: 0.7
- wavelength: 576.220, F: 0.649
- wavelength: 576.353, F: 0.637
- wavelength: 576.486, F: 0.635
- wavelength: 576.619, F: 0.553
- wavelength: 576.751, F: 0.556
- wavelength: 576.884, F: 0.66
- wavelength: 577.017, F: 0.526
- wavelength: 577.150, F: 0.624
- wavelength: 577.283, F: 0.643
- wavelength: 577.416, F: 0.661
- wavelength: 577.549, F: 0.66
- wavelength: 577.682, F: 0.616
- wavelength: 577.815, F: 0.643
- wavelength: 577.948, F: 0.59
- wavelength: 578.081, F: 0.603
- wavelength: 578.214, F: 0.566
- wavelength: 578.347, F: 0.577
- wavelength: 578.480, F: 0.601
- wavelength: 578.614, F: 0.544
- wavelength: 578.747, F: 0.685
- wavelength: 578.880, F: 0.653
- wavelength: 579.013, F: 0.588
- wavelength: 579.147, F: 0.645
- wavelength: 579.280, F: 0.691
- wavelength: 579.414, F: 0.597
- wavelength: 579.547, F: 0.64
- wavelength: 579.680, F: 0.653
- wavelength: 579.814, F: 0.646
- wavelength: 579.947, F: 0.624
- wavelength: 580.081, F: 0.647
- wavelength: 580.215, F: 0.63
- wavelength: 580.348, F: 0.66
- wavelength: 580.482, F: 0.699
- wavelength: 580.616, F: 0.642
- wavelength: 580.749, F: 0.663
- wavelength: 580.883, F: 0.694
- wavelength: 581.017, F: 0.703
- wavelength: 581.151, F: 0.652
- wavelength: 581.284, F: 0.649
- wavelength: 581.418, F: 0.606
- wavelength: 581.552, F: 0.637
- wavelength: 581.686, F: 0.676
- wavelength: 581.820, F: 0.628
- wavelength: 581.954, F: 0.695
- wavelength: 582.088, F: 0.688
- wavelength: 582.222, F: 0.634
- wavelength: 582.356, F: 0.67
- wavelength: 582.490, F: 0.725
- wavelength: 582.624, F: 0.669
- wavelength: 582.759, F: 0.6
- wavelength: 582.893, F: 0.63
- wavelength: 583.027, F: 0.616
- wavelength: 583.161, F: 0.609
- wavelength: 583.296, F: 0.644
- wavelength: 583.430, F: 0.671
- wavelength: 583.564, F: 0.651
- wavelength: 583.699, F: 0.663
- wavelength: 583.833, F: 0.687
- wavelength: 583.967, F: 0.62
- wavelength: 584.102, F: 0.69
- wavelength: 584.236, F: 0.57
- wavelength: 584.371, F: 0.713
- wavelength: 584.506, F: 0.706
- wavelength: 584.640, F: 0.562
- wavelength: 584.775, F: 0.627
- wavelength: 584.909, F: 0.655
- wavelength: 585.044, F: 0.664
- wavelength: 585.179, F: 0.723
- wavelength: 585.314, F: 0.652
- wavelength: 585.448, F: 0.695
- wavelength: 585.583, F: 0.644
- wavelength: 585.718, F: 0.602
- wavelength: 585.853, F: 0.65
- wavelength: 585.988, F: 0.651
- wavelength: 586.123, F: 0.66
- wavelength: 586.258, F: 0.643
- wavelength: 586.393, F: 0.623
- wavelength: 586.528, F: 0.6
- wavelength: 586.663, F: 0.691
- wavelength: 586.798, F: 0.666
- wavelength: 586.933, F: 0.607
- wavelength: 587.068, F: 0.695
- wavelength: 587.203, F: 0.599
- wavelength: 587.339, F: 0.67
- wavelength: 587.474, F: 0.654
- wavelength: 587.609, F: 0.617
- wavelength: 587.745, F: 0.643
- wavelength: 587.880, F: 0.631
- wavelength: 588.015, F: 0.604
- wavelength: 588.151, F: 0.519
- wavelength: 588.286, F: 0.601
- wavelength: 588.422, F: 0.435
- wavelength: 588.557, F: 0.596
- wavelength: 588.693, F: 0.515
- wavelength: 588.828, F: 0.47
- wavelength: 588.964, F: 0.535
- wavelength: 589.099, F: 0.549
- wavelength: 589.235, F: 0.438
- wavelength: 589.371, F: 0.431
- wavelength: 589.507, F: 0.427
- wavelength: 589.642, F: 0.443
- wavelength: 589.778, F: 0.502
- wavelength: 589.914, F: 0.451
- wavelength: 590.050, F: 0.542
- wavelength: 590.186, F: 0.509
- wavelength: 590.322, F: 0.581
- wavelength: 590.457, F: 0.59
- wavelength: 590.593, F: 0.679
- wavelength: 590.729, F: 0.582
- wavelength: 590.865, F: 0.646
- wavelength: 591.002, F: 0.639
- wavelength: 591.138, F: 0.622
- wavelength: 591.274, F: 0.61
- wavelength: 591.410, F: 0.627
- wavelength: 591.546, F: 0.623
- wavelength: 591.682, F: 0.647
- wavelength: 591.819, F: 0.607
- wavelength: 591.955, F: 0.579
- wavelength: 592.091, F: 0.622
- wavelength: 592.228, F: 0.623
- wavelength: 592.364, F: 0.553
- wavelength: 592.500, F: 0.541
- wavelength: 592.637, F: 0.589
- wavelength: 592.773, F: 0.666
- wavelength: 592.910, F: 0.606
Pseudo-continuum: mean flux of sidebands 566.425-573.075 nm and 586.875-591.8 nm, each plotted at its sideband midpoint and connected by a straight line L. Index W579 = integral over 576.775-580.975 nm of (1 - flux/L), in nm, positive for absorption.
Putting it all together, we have -0.245 nm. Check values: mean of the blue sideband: 0.619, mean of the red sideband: 0.57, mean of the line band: 0.631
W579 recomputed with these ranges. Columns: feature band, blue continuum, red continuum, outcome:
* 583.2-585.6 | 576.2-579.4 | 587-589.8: -0.34 nm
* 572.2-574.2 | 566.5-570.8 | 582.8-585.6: 0.03 nm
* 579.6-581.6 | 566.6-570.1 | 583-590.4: -0.16 nm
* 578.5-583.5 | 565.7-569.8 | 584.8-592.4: -0.41 nm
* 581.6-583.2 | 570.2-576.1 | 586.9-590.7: -0.18 nm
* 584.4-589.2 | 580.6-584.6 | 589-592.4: -0.07 nm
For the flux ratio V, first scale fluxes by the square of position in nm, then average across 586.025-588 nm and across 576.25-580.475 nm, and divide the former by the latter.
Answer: 1.1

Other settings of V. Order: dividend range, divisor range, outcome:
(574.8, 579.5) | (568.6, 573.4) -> 1.02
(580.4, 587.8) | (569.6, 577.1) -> 1.07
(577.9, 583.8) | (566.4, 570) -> 1.10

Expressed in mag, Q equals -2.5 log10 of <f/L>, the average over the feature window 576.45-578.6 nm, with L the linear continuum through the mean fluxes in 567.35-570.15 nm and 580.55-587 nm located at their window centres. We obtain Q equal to 0.05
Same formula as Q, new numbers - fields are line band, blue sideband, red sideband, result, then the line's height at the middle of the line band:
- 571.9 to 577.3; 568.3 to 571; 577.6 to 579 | -0.03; 0.613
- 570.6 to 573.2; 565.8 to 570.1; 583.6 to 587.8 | -0.03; 0.617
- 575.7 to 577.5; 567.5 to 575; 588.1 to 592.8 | -0.02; 0.608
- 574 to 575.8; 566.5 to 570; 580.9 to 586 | -0.04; 0.631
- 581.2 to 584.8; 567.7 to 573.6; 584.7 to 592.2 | -0.08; 0.605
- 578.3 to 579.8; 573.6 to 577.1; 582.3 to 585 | 0.03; 0.641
